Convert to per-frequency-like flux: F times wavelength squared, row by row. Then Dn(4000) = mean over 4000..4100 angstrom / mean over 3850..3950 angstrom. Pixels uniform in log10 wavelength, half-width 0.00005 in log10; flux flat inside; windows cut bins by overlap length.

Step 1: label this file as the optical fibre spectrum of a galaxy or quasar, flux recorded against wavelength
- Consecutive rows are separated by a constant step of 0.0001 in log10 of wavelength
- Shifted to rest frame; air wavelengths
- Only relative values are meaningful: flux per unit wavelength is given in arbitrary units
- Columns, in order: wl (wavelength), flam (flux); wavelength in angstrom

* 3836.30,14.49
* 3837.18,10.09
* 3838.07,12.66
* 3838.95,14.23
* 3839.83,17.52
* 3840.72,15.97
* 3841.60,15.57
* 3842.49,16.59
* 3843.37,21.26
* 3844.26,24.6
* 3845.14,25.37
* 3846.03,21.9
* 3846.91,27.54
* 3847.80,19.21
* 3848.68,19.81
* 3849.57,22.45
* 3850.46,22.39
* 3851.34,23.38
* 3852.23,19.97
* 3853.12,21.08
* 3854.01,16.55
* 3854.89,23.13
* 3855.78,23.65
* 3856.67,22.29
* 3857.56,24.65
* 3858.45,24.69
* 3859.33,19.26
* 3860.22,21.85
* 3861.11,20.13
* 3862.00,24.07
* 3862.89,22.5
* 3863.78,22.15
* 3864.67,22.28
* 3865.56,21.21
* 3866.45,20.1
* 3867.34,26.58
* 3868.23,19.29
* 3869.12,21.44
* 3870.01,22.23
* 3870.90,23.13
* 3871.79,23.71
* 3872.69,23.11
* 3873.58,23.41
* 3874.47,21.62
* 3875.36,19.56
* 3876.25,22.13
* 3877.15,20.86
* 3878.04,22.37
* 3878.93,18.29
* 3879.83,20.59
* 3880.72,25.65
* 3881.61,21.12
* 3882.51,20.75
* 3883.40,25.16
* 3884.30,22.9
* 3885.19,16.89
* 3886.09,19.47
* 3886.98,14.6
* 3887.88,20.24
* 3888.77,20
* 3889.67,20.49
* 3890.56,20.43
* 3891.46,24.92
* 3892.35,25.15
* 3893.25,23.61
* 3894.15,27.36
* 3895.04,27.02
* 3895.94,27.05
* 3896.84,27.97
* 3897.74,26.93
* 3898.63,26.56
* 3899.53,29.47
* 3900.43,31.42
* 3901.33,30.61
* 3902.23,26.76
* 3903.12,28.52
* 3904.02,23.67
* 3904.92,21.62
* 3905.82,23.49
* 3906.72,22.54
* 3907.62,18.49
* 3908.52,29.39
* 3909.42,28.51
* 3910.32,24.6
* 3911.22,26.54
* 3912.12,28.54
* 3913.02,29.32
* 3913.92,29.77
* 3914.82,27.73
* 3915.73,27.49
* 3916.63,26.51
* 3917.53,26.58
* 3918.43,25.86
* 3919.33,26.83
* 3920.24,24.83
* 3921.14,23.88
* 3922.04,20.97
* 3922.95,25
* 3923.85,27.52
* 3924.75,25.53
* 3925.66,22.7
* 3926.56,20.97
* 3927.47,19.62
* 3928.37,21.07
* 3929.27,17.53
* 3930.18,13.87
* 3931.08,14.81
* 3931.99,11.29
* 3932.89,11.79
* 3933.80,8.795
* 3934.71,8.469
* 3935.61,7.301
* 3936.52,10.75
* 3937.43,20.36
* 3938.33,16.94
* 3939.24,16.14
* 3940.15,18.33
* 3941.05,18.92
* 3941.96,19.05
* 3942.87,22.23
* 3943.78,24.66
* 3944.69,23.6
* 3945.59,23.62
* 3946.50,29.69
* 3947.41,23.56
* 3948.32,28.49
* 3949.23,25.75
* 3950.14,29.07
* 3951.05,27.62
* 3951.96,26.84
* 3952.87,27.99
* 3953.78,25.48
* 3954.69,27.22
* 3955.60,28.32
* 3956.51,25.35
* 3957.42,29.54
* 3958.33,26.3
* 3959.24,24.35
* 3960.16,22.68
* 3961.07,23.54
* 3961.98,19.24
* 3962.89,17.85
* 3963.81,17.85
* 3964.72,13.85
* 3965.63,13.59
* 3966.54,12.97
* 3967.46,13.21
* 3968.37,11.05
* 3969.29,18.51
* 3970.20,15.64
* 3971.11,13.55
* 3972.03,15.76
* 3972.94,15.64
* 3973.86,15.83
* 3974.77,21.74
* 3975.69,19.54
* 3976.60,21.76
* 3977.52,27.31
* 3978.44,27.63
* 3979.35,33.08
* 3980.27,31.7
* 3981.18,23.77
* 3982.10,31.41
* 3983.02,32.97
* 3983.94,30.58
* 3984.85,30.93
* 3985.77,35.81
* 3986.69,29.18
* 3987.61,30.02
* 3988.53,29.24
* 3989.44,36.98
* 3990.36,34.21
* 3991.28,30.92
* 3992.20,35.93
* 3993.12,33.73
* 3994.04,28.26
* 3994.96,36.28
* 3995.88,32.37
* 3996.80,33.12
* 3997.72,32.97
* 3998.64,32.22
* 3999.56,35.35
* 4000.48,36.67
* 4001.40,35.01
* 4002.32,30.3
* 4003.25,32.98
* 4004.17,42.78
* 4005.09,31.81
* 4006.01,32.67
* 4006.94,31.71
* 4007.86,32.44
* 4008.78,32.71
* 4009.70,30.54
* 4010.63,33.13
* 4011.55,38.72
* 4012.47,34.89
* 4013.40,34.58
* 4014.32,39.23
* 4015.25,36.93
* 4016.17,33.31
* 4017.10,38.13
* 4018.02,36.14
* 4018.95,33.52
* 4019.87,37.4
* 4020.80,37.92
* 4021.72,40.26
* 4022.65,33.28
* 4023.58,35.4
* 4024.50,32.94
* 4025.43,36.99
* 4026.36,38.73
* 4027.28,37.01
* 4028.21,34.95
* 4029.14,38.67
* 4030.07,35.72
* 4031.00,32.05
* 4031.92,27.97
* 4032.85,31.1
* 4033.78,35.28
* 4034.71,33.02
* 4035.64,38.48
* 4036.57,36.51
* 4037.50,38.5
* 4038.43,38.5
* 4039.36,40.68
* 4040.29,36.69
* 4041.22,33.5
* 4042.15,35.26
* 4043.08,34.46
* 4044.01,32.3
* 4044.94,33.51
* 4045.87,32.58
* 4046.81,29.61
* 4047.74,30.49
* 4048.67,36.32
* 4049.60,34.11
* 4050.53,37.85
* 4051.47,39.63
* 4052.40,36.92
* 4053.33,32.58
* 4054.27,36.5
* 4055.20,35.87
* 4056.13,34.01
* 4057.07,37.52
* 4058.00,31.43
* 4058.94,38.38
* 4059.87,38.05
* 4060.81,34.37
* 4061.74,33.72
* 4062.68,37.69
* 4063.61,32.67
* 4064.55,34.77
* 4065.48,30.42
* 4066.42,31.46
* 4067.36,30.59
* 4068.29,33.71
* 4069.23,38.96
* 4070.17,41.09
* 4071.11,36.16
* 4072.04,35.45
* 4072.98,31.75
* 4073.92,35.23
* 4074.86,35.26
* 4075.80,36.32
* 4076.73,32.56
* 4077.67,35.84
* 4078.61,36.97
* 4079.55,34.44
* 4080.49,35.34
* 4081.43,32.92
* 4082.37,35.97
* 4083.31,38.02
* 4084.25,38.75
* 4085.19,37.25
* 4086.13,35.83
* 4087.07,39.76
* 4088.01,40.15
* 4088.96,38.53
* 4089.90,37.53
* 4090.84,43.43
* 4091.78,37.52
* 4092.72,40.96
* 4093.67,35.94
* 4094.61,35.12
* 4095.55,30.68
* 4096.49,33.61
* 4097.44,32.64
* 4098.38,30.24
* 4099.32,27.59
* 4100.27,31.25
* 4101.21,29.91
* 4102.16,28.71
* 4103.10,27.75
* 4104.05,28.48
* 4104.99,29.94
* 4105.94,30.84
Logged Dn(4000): 1.69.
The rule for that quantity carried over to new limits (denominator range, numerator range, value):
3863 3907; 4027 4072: 1.64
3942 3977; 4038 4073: 1.70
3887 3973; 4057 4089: 1.71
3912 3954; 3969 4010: 1.39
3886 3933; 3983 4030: 1.50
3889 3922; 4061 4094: 1.51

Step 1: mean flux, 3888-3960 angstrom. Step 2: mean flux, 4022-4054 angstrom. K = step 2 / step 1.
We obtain 1.49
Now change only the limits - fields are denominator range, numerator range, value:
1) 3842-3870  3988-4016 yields 1.54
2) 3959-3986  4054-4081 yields 1.62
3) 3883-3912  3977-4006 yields 1.32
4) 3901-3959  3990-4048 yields 1.50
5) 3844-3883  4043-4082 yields 1.57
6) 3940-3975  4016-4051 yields 1.64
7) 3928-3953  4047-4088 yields 1.82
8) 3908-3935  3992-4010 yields 1.48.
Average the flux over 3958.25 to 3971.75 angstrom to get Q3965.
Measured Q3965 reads 17.3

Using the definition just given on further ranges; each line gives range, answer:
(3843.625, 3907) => 22.9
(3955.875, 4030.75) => 29.6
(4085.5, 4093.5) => 39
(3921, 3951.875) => 20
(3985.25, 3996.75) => 32.7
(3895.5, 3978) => 22.2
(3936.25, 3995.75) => 24.3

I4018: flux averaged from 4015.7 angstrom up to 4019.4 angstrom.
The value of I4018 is 35.3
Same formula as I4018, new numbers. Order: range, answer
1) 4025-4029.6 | 37.3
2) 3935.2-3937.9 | 12.9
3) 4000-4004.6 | 35.5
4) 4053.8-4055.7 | 36.2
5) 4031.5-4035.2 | 31.9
